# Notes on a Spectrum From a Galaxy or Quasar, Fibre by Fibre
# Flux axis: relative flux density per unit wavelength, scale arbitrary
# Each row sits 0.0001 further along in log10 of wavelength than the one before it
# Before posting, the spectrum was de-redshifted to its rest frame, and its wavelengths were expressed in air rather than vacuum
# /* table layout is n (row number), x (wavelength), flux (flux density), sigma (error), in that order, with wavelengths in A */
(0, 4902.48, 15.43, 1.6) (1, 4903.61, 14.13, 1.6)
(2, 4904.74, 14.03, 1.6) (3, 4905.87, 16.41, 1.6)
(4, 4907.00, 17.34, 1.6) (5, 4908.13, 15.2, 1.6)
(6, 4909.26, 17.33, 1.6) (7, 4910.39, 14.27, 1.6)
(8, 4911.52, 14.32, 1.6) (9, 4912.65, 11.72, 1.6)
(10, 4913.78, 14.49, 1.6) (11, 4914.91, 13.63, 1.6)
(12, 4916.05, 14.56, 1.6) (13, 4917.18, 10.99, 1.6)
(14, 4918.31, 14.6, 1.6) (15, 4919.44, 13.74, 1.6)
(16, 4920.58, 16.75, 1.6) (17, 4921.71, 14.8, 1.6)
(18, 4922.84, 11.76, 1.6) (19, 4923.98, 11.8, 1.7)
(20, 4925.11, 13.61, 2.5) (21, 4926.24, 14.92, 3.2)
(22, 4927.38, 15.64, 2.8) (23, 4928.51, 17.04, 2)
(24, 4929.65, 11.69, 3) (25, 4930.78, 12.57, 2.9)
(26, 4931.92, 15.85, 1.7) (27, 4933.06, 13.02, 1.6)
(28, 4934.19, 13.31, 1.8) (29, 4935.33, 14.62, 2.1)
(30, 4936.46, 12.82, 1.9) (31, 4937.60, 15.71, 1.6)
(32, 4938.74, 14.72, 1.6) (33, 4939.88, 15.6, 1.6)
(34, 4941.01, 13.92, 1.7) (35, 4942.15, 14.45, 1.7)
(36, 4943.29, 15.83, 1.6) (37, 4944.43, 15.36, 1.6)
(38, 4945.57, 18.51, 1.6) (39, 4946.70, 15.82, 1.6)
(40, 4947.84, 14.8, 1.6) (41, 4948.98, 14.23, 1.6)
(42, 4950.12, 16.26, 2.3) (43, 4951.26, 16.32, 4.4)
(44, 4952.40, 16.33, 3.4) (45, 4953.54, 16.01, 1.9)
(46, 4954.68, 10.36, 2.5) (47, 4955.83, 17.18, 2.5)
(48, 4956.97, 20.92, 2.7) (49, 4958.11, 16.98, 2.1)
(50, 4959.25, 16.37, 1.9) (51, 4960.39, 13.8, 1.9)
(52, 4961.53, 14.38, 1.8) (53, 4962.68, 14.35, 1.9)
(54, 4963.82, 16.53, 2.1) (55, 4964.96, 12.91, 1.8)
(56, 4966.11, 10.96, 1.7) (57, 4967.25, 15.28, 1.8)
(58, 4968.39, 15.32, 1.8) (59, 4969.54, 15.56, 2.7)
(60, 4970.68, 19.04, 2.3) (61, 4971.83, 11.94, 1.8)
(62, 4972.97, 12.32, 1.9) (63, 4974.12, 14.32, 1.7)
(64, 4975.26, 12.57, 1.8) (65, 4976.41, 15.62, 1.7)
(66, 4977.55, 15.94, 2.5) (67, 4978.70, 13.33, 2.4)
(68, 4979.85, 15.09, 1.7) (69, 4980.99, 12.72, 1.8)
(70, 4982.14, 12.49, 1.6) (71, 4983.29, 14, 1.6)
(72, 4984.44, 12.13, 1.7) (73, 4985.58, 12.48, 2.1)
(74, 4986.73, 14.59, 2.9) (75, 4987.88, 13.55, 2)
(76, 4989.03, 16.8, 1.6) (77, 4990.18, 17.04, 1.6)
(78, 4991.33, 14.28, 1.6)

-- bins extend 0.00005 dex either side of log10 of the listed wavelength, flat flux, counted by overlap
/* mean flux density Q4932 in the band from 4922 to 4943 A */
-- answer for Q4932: 14.1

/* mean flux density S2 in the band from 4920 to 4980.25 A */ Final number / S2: 14.8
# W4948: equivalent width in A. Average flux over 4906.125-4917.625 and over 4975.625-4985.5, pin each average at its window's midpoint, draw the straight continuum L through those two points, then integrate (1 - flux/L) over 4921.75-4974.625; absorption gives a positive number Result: -2.6 A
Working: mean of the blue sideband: 14.5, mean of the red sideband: 13.8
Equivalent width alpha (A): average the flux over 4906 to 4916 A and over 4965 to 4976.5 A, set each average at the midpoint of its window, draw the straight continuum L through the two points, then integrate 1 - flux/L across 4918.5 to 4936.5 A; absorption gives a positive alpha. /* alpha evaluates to 0.75 A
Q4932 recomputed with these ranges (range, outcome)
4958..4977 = 14.6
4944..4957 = 15.8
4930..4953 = 15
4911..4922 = 13.9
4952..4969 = 15.2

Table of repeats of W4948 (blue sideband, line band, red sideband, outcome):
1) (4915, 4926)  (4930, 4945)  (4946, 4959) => 0.5 A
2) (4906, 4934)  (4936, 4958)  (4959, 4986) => -2.2 A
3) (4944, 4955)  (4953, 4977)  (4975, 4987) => -0.4 A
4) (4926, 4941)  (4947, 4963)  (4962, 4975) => -1.4 A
